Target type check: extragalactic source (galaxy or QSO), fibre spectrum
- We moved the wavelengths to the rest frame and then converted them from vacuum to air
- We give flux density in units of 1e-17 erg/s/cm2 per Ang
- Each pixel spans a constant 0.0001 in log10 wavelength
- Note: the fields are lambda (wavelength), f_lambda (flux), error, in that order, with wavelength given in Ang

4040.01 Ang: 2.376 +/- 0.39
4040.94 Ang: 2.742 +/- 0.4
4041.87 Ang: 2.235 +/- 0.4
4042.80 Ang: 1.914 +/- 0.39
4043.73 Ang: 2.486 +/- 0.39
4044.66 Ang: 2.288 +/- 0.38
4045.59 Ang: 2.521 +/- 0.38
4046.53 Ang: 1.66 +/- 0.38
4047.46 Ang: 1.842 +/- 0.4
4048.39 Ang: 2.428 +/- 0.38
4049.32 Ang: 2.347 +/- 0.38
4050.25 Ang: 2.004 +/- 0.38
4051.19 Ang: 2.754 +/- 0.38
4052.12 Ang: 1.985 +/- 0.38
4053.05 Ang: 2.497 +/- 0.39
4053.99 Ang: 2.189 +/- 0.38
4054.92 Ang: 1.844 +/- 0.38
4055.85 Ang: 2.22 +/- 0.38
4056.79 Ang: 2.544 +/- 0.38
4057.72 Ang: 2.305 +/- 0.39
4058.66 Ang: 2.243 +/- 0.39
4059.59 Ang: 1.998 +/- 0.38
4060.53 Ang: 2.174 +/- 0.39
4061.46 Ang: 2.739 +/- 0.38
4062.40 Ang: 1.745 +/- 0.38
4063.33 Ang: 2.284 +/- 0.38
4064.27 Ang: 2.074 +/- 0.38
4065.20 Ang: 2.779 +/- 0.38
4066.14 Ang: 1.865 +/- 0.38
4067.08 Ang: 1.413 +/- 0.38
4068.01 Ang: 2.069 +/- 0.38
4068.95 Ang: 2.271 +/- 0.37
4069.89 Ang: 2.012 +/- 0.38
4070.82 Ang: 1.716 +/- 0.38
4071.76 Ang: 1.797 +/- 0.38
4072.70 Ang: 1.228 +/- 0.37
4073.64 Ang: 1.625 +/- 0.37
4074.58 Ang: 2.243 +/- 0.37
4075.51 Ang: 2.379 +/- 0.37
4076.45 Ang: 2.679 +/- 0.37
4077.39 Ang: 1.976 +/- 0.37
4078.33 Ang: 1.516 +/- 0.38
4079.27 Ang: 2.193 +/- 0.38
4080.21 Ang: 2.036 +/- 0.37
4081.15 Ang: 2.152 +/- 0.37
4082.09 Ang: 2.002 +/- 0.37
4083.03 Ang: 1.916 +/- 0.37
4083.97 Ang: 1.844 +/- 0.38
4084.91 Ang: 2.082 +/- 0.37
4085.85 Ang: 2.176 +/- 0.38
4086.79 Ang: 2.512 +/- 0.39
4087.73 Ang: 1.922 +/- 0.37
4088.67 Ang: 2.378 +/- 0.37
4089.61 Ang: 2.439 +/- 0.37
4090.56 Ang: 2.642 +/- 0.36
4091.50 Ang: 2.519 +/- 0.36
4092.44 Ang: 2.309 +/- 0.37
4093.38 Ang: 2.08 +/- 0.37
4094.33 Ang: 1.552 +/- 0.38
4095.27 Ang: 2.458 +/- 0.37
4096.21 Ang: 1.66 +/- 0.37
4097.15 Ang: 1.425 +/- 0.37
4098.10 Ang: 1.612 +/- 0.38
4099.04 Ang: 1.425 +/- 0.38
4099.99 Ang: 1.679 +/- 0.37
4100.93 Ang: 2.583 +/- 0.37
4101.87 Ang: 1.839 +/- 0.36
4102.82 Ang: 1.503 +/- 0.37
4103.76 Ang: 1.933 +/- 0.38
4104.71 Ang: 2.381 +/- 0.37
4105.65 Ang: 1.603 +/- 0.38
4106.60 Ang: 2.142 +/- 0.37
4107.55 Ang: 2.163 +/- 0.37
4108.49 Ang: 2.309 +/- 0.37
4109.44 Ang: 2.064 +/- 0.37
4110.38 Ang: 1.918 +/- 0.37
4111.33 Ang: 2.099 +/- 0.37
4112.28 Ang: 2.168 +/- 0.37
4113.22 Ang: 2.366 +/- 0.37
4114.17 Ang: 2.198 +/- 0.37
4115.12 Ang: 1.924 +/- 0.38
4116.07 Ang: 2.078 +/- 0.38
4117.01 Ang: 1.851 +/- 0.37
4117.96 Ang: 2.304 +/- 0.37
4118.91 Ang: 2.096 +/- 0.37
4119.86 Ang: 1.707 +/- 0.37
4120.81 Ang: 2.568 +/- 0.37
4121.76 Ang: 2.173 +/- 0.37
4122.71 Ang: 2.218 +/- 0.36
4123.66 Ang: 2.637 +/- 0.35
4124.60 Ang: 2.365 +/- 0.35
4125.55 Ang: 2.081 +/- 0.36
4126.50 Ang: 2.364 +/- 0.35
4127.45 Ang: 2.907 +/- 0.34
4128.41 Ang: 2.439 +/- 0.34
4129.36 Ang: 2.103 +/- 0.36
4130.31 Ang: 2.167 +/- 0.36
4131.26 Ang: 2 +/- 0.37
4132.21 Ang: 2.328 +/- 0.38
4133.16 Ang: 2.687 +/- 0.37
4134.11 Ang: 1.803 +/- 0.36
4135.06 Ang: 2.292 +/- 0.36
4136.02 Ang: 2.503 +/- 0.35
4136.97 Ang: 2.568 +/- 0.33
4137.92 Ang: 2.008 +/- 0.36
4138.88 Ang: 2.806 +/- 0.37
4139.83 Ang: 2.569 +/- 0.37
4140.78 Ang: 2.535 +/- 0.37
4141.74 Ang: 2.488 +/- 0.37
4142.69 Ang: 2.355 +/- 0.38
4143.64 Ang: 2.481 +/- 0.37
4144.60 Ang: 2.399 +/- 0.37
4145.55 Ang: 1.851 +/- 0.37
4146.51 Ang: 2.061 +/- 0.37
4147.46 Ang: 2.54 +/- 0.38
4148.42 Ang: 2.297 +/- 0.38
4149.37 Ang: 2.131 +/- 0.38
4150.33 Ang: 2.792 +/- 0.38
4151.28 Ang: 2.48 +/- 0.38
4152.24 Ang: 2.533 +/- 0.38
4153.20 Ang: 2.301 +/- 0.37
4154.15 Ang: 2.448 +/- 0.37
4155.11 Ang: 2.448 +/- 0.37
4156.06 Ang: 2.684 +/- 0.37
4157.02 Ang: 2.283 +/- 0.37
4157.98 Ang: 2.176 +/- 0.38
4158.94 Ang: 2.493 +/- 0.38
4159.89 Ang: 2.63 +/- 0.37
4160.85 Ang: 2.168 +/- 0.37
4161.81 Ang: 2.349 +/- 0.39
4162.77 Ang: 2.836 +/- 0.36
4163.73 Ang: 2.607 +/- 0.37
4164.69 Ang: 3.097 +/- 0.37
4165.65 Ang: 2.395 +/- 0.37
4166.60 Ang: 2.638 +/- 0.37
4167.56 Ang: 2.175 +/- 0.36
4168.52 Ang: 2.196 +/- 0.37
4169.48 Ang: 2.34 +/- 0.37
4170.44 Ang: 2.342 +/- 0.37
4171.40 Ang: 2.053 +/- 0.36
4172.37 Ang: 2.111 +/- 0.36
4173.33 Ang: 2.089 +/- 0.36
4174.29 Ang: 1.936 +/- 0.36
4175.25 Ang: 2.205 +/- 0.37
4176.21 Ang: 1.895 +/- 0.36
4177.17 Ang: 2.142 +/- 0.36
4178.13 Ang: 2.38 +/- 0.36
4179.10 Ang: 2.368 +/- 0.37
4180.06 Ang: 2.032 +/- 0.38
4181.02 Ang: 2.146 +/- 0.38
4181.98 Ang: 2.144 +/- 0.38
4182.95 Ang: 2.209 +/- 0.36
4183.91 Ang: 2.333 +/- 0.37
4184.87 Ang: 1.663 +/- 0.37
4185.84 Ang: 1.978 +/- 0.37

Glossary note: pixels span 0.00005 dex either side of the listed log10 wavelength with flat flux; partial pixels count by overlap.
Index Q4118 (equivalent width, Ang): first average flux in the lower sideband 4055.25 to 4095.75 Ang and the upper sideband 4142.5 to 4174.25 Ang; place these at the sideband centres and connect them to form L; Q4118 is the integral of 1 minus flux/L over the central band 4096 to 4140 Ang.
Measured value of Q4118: 2.2 Ang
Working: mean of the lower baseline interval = 2.12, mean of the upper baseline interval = 2.38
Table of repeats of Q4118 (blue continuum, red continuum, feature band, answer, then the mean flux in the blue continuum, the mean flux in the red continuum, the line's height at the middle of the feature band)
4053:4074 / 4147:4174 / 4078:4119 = 2.6 Ang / 2.06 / 2.41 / 2.19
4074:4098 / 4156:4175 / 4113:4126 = 0.2 Ang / 2.11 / 2.37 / 2.22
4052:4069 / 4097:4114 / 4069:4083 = 0.8 Ang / 2.17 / 1.97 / 2.1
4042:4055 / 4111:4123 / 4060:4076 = 1.2 Ang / 2.21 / 2.13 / 2.19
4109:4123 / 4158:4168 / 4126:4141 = -0.7 Ang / 2.11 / 2.52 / 2.27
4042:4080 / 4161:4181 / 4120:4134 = -0.6 Ang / 2.12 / 2.3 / 2.23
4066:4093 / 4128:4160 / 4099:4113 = 1.2 Ang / 2.07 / 2.37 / 2.19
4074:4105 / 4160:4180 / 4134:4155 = -1.4 Ang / 2.06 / 2.31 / 2.23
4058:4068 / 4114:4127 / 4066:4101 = 2.4 Ang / 2.13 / 2.18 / 2.15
